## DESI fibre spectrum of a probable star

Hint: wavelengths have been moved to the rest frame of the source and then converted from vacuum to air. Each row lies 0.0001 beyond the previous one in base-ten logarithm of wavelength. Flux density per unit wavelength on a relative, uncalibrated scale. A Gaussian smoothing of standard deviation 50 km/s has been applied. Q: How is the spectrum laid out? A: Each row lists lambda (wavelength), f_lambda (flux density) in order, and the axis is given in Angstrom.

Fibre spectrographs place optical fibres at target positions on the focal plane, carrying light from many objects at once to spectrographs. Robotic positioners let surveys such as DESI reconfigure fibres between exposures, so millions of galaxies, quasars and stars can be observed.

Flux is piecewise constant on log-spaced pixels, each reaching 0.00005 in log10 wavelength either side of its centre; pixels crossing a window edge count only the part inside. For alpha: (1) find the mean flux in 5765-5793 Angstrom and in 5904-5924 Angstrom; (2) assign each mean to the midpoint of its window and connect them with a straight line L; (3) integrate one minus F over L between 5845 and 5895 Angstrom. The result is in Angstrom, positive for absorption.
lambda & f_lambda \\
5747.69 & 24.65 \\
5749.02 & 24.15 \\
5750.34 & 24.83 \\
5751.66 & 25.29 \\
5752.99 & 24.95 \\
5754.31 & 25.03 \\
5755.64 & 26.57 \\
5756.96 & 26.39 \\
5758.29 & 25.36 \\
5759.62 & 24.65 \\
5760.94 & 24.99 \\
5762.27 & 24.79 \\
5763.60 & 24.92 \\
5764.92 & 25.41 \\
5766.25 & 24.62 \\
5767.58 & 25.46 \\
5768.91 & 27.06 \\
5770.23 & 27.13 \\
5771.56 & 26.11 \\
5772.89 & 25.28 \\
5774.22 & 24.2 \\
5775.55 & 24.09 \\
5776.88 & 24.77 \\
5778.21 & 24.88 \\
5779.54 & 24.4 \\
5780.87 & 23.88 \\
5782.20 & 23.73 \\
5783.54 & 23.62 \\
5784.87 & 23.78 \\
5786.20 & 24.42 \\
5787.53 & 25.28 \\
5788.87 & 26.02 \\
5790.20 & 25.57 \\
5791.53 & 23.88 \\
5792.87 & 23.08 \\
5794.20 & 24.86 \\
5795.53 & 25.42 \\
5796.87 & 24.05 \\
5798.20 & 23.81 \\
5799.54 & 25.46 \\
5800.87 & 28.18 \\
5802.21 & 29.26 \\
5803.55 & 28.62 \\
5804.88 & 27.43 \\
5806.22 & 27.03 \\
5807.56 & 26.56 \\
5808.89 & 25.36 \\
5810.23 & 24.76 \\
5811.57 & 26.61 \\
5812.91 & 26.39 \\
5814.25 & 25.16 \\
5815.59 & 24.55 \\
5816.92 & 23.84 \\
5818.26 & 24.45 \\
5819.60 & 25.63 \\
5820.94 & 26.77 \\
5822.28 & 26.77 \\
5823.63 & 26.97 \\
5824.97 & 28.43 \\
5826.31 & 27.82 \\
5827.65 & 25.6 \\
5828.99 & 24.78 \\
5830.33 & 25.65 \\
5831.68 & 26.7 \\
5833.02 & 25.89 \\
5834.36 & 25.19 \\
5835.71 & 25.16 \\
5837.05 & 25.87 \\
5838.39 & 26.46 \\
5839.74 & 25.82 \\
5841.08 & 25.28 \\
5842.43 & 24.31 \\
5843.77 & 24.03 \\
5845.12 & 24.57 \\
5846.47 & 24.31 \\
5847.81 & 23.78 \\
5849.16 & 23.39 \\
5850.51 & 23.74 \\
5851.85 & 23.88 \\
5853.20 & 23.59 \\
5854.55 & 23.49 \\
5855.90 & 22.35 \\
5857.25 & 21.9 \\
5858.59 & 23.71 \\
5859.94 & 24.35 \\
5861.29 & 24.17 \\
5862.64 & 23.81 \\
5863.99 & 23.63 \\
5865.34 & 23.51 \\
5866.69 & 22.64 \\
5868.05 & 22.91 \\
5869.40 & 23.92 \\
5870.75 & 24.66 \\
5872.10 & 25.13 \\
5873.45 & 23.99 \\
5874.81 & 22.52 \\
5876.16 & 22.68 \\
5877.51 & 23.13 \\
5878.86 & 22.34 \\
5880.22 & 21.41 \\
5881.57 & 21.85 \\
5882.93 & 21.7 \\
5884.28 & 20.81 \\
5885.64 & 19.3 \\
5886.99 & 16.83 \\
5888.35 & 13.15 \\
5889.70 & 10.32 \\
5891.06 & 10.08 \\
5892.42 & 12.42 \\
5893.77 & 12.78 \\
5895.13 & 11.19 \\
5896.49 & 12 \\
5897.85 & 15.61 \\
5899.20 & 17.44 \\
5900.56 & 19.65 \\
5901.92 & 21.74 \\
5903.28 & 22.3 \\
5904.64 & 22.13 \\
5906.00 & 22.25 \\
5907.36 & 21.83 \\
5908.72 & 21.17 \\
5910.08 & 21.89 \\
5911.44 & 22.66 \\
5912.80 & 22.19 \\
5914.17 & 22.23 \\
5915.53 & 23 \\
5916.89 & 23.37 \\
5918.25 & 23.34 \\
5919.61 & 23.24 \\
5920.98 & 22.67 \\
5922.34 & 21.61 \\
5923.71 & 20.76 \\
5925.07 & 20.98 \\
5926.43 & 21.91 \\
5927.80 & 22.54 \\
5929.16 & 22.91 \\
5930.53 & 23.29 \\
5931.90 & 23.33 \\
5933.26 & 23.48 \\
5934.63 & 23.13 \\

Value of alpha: 4.1 Angstrom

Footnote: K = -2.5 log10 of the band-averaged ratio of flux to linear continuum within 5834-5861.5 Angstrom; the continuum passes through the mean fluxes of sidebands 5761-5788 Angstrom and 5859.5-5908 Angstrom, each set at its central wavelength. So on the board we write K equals -0.13 mag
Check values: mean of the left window 24.9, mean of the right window 20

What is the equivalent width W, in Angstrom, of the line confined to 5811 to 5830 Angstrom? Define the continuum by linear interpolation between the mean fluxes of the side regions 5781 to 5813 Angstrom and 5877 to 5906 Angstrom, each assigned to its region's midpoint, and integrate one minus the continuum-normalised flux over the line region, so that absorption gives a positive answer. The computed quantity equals -2.0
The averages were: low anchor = 25.5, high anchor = 17.6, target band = 26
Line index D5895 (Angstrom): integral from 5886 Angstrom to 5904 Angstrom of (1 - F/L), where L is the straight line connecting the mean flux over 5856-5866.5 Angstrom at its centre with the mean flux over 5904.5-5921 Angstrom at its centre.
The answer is 6.1 Angstrom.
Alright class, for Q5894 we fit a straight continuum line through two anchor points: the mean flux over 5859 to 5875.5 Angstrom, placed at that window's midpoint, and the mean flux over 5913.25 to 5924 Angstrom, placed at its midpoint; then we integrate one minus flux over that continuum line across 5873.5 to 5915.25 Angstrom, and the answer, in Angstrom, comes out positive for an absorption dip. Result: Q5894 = 7.4 Angstrom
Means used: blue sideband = 23.8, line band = 19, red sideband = 22.6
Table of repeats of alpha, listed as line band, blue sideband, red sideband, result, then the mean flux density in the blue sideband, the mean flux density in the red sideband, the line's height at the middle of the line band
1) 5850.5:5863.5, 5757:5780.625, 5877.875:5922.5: -1.4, 25.2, 19.3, 21.2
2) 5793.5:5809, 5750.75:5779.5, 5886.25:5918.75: -1.9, 25.3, 18.4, 23.5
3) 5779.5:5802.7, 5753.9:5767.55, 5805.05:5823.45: 0.6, 25.3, 25.8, 25.5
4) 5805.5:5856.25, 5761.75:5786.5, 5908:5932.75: -2.9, 24.9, 22.4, 23.9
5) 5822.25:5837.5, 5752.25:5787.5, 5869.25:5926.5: -2.4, 25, 20.1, 22.7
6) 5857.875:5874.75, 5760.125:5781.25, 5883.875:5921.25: -2.7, 25.1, 18.8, 20.5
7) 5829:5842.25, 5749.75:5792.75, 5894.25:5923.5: -1.6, 25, 20.6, 22.9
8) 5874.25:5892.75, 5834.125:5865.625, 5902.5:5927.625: 3.7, 24.2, 22.2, 23.2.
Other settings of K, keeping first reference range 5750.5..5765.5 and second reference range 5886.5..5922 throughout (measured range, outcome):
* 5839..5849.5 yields -0.14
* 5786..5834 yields -0.13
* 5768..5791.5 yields -0.03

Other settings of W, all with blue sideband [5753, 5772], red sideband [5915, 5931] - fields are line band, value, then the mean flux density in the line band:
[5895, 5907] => 2.20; 18.7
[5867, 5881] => 0.10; 23.2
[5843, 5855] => 0.01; 23.9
